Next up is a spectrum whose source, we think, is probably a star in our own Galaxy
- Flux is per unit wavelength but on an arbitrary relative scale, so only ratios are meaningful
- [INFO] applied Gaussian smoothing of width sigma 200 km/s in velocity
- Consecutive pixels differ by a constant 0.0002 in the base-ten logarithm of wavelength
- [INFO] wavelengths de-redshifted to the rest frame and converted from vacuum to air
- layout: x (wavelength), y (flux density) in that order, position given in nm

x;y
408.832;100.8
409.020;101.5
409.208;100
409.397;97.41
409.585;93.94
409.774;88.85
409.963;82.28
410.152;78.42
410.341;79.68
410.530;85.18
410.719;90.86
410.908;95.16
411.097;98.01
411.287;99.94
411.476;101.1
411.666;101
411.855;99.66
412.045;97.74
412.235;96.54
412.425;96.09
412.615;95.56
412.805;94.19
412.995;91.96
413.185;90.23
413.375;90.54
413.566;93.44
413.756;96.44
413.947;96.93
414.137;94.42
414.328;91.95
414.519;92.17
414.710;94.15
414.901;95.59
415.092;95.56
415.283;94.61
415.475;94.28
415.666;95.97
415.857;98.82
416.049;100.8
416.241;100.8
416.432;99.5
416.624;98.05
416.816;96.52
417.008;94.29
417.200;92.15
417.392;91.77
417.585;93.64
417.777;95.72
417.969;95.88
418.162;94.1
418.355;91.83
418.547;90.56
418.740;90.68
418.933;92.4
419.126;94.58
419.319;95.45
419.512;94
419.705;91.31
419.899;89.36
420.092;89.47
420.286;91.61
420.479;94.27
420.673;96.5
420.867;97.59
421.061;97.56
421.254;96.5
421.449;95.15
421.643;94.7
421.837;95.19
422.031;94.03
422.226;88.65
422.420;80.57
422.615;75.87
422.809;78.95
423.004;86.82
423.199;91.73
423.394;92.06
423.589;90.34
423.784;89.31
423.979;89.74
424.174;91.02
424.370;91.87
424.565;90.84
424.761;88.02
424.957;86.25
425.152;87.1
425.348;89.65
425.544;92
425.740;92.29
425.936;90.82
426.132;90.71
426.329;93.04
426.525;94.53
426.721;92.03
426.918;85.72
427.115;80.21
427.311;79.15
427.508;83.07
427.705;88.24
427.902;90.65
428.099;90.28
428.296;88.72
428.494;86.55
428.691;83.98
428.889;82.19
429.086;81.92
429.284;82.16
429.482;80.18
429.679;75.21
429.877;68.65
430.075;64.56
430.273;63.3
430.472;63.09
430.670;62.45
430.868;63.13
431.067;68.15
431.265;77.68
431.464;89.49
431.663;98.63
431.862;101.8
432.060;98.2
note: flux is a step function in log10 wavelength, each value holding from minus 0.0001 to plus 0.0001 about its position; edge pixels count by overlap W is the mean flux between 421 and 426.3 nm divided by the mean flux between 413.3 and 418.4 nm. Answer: 0.94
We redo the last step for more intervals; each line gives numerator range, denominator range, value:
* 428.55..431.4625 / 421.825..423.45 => 0.85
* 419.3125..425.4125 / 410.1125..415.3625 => 0.96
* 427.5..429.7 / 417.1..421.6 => 0.91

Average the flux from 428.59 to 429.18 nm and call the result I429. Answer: 82.8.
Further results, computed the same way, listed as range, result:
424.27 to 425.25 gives 88.8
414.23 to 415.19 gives 93.9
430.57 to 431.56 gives 72.1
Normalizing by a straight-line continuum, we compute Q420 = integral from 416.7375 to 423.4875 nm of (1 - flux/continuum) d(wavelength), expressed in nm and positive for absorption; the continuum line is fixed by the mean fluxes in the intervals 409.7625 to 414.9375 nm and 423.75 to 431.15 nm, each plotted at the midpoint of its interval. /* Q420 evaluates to -0.31 nm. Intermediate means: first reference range 93.2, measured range 92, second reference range 83.1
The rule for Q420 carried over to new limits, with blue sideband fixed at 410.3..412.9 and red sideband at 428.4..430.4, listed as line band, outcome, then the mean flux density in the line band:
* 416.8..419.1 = -0.117 nm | 93.2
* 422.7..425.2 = -0.194 nm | 88.8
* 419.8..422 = -0.226 nm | 94.3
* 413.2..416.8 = -0.154 nm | 95.7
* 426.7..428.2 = -0.137 nm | 85.9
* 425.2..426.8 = -0.230 nm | 91.7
